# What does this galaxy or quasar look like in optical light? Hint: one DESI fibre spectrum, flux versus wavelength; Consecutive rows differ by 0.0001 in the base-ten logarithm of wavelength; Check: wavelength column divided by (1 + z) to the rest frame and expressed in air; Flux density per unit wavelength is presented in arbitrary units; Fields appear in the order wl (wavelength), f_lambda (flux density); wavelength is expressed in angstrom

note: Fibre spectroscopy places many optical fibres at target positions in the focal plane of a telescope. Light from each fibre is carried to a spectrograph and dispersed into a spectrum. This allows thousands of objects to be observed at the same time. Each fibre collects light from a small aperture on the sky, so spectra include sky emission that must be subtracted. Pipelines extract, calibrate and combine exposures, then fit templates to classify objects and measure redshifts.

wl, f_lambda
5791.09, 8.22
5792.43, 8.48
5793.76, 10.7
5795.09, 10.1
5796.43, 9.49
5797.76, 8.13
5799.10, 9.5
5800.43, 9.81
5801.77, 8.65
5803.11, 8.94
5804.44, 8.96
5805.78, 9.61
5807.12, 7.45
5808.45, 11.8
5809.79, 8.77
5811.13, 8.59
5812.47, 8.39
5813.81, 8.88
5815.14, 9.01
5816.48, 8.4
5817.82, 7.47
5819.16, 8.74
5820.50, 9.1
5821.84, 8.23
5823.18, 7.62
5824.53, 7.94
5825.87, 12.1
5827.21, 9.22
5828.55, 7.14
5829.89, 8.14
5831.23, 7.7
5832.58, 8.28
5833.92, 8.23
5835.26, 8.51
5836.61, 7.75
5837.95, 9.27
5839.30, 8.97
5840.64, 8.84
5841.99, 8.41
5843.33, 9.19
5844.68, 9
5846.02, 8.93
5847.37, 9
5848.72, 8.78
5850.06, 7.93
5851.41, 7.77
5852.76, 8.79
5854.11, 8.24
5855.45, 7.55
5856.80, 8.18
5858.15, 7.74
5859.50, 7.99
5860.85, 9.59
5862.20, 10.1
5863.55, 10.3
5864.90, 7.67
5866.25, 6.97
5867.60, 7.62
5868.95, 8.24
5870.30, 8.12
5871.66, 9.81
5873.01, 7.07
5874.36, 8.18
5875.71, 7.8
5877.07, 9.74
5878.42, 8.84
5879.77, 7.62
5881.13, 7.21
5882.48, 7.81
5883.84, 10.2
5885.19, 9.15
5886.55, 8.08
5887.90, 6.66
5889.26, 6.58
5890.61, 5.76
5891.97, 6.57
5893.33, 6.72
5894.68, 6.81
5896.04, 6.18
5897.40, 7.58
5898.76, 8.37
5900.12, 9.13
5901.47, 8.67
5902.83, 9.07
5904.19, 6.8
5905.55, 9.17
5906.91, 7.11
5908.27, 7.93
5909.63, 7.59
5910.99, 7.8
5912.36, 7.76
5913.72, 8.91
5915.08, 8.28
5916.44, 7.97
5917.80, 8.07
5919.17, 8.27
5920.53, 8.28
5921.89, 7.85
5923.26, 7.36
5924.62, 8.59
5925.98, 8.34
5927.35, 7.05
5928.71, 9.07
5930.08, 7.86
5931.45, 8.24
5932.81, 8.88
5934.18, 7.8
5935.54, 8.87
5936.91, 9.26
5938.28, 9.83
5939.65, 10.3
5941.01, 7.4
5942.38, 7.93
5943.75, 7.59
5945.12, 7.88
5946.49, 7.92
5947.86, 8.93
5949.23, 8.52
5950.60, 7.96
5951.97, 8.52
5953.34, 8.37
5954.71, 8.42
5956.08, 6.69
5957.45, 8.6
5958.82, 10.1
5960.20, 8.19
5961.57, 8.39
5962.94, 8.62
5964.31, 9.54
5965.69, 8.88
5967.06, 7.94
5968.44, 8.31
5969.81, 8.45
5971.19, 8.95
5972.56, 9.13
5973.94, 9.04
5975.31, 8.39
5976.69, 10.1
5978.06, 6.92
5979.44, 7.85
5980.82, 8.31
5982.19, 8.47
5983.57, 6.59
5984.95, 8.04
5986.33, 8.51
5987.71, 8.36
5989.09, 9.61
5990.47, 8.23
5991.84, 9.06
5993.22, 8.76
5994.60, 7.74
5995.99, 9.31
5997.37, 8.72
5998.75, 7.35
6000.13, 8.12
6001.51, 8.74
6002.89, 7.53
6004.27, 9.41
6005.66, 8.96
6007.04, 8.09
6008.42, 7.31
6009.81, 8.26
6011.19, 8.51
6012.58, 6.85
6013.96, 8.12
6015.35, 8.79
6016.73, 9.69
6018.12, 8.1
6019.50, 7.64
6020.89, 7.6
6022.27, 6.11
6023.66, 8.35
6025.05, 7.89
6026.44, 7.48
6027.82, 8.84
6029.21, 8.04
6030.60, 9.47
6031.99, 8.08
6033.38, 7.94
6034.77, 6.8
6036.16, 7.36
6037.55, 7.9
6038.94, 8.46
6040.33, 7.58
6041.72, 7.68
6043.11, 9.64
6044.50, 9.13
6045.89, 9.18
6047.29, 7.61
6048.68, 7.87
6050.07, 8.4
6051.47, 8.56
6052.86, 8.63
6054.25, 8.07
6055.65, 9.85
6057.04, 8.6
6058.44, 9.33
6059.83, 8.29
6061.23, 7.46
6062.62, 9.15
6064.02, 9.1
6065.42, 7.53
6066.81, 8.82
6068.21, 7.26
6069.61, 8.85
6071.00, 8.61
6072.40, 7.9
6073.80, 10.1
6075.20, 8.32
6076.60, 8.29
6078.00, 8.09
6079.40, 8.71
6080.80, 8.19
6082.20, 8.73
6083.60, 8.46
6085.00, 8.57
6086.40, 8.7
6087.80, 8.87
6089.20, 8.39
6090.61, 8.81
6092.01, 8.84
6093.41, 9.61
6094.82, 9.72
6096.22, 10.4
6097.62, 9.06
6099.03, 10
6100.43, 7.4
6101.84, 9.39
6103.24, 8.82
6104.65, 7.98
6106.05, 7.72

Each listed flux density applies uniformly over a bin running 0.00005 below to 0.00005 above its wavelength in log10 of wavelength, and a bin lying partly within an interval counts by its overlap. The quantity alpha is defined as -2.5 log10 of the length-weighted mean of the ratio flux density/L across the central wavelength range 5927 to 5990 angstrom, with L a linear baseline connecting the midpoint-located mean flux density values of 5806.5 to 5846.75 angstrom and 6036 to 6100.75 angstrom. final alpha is 0.024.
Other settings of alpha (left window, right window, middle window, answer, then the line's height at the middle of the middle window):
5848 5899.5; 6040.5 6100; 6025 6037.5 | 0.07 mag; 8.55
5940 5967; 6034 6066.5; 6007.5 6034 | 0.04 mag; 8.36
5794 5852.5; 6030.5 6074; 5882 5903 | 0.13 mag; 8.66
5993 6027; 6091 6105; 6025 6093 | 0.03 mag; 8.69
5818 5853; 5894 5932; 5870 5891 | 0.02 mag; 8.24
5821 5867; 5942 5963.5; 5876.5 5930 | 0.06 mag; 8.4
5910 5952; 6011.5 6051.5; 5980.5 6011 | -0.02 mag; 8.17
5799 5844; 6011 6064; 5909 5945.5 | 0.03 mag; 8.5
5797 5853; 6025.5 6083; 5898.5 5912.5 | 0.06 mag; 8.6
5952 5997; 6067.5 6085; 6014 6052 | 0.04 mag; 8.48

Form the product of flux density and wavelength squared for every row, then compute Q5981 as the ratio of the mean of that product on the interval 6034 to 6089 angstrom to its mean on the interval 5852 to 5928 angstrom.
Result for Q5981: 1.11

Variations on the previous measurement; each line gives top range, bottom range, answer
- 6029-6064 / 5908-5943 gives 1.05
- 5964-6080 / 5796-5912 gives 1.06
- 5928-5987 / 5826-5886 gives 1.03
